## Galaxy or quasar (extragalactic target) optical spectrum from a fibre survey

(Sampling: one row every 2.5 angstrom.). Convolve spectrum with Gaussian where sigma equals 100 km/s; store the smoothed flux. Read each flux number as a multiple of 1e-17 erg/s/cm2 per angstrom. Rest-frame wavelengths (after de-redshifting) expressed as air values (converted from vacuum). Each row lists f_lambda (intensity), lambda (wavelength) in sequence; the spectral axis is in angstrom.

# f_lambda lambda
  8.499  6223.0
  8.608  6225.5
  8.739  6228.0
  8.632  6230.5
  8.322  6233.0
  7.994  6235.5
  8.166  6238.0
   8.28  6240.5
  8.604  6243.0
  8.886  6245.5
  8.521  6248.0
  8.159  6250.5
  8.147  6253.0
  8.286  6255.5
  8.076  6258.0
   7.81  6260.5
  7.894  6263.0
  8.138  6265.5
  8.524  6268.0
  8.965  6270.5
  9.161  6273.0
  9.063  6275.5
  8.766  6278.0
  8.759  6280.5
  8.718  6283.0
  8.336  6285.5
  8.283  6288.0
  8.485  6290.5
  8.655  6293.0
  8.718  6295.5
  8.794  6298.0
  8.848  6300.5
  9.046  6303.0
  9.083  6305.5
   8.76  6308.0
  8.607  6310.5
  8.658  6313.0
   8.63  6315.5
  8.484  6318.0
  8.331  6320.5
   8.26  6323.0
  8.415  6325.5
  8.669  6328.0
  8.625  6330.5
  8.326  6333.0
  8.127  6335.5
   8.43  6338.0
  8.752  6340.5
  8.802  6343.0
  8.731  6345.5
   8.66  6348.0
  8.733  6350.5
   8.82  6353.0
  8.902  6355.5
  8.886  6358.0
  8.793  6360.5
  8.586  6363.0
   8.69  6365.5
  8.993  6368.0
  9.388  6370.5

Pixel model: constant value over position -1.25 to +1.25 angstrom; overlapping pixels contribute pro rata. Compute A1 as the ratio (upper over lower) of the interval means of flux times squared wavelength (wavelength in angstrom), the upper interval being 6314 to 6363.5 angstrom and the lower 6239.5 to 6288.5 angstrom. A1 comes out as 1.04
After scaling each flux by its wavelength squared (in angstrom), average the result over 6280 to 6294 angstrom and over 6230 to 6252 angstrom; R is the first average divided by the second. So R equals 1.03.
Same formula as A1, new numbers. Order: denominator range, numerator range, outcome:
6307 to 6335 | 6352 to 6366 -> 1.04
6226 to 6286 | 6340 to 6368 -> 1.07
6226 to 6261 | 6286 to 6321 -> 1.06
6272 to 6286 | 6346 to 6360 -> 1.02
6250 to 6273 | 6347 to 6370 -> 1.10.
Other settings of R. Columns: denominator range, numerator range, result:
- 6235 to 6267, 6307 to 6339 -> 1.05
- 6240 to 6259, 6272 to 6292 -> 1.05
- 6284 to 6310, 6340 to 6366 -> 1.03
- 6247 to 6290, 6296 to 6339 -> 1.03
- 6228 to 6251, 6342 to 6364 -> 1.08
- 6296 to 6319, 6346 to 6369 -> 1.02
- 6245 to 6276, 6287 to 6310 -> 1.05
